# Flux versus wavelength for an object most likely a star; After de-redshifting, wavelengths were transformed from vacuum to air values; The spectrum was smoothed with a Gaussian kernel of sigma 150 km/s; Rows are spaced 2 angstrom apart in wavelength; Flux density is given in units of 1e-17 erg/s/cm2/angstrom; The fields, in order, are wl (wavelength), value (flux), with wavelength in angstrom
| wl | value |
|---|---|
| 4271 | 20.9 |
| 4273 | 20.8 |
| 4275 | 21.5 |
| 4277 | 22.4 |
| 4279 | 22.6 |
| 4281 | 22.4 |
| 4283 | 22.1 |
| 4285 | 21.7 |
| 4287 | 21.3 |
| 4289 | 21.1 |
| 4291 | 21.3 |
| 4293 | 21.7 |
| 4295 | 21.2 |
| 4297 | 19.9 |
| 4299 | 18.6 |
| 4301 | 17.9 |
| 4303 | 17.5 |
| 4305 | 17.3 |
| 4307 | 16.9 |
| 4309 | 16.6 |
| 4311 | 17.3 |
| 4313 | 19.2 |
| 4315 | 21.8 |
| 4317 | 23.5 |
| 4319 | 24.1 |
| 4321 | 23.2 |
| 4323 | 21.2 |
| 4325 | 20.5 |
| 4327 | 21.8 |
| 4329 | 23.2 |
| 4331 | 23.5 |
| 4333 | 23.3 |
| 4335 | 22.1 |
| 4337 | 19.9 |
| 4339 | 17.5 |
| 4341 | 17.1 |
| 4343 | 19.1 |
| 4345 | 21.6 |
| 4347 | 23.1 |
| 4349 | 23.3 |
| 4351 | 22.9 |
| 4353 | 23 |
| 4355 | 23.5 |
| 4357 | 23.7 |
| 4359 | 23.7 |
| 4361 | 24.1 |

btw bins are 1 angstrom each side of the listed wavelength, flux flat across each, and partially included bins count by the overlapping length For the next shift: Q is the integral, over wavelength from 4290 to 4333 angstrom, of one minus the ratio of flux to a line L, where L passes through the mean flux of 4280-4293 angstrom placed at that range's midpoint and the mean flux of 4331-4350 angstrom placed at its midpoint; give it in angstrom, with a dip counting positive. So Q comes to 1.7 angstrom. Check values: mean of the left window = 21.7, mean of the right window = 20.9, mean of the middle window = 20.5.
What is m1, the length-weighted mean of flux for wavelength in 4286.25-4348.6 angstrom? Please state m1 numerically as 20.5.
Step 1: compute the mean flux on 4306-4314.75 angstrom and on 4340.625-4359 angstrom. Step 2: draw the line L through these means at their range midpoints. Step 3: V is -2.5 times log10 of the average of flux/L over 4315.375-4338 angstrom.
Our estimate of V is -0.14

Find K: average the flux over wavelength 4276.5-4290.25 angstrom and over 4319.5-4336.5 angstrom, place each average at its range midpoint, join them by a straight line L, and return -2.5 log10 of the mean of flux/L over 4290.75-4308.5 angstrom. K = 0.16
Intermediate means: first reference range 21.9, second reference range 22.3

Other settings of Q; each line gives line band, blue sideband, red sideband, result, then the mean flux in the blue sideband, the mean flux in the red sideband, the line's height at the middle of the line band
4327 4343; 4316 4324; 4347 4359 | 1.6 angstrom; 23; 23.3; 23.1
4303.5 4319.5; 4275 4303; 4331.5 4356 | 1.3 angstrom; 21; 21.4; 21.2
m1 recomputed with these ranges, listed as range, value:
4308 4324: 20.9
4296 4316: 18.3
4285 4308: 19.6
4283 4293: 21.5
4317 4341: 21.7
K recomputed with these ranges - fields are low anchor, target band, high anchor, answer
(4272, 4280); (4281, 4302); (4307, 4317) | -0.01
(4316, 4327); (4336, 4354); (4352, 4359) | 0.11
